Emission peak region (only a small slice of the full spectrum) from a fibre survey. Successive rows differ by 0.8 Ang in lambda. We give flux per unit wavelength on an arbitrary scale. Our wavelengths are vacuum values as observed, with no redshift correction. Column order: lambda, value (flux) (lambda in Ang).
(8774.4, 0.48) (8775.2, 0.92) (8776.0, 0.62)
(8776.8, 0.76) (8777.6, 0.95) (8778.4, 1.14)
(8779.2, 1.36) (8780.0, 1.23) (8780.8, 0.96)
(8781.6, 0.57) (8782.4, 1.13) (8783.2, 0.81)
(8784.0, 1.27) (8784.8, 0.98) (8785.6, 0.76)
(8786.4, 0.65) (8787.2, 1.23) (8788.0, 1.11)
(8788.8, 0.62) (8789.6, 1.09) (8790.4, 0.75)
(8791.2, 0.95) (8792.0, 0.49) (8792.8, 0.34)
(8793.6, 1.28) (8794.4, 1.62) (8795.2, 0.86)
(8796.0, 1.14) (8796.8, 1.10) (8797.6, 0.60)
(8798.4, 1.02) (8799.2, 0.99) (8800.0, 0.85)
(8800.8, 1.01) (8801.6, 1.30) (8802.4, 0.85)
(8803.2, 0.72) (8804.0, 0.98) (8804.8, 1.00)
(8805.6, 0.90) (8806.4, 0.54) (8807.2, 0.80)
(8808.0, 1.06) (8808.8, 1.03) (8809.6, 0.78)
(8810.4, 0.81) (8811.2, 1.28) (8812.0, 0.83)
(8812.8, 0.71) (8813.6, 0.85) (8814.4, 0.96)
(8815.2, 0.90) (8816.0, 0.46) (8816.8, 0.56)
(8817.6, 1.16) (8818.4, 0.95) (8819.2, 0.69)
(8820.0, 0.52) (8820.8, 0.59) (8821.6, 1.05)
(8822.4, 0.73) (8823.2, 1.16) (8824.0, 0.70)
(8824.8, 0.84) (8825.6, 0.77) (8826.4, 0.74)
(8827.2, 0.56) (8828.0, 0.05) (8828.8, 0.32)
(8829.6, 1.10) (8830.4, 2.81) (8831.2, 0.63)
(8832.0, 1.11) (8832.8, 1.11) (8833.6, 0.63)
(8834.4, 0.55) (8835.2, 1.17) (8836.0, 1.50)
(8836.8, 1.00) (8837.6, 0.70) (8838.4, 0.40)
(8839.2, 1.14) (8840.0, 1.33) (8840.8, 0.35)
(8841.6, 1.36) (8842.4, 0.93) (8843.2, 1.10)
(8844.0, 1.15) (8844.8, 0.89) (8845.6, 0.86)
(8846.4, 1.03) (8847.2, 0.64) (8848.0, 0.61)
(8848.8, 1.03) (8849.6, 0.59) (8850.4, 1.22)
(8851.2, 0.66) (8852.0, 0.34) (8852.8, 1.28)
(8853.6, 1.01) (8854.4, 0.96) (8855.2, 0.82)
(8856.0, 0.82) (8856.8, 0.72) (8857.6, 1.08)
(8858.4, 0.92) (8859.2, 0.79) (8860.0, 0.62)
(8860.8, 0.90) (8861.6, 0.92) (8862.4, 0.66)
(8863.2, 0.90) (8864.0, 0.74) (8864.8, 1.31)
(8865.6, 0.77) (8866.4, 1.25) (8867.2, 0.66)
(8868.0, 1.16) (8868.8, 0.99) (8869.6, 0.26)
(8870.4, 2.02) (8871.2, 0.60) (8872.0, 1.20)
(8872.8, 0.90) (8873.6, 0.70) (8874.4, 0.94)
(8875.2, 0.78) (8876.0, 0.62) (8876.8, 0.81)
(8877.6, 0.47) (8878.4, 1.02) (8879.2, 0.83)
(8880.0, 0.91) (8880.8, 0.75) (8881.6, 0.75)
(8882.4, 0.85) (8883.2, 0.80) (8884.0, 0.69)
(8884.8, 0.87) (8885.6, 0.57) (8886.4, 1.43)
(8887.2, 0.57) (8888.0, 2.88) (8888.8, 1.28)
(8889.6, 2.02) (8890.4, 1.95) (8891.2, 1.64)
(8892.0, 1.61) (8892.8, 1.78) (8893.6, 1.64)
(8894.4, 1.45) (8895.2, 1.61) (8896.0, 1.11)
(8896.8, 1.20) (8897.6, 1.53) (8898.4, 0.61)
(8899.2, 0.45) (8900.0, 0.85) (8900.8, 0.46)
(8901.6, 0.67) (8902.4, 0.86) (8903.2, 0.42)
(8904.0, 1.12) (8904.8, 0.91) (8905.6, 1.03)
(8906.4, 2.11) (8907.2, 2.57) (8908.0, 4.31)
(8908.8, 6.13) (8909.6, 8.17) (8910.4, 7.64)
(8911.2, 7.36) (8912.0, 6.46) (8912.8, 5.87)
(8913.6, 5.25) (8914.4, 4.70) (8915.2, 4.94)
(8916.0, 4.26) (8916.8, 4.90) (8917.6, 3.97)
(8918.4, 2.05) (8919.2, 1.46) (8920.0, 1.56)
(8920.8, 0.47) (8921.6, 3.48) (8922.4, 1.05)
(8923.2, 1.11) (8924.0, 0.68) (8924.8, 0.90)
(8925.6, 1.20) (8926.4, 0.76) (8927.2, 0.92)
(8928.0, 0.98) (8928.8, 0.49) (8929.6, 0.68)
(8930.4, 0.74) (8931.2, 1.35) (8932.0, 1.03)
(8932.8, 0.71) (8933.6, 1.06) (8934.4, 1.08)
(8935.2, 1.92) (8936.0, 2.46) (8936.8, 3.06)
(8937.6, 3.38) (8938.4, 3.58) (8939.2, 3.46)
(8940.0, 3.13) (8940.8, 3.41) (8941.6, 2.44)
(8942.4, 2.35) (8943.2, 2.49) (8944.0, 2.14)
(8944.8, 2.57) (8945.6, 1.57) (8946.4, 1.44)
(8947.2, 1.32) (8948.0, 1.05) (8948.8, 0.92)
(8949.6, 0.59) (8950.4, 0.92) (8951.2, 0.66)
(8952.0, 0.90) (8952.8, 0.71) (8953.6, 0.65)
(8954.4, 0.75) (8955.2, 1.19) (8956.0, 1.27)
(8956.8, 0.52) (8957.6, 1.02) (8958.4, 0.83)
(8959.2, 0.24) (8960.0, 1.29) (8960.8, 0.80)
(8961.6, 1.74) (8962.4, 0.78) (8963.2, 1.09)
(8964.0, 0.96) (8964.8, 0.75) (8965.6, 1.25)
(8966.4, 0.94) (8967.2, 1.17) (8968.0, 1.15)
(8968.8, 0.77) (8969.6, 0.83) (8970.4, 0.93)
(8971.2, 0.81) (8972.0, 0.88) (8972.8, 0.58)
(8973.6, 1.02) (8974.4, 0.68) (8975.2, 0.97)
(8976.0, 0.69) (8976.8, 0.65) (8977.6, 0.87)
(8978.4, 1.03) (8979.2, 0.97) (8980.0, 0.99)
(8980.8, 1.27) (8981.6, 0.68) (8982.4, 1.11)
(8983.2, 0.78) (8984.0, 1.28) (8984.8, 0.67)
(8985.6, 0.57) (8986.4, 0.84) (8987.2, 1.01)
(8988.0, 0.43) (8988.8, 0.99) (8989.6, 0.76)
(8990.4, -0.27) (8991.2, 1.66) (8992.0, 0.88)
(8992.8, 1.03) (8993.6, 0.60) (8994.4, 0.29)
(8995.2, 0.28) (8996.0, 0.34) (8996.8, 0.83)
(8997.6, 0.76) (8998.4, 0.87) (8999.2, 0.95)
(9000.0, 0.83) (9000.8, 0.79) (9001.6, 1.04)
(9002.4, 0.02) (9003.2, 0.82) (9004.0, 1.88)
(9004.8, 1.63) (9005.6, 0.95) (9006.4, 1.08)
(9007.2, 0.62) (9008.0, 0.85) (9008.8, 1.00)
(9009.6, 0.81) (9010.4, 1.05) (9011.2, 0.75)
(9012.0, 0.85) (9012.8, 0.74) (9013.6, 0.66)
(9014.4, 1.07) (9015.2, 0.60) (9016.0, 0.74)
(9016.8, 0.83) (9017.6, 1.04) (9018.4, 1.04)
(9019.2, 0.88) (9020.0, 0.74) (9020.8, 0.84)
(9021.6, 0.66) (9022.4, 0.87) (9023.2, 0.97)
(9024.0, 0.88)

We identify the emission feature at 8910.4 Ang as H-alpha 6563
